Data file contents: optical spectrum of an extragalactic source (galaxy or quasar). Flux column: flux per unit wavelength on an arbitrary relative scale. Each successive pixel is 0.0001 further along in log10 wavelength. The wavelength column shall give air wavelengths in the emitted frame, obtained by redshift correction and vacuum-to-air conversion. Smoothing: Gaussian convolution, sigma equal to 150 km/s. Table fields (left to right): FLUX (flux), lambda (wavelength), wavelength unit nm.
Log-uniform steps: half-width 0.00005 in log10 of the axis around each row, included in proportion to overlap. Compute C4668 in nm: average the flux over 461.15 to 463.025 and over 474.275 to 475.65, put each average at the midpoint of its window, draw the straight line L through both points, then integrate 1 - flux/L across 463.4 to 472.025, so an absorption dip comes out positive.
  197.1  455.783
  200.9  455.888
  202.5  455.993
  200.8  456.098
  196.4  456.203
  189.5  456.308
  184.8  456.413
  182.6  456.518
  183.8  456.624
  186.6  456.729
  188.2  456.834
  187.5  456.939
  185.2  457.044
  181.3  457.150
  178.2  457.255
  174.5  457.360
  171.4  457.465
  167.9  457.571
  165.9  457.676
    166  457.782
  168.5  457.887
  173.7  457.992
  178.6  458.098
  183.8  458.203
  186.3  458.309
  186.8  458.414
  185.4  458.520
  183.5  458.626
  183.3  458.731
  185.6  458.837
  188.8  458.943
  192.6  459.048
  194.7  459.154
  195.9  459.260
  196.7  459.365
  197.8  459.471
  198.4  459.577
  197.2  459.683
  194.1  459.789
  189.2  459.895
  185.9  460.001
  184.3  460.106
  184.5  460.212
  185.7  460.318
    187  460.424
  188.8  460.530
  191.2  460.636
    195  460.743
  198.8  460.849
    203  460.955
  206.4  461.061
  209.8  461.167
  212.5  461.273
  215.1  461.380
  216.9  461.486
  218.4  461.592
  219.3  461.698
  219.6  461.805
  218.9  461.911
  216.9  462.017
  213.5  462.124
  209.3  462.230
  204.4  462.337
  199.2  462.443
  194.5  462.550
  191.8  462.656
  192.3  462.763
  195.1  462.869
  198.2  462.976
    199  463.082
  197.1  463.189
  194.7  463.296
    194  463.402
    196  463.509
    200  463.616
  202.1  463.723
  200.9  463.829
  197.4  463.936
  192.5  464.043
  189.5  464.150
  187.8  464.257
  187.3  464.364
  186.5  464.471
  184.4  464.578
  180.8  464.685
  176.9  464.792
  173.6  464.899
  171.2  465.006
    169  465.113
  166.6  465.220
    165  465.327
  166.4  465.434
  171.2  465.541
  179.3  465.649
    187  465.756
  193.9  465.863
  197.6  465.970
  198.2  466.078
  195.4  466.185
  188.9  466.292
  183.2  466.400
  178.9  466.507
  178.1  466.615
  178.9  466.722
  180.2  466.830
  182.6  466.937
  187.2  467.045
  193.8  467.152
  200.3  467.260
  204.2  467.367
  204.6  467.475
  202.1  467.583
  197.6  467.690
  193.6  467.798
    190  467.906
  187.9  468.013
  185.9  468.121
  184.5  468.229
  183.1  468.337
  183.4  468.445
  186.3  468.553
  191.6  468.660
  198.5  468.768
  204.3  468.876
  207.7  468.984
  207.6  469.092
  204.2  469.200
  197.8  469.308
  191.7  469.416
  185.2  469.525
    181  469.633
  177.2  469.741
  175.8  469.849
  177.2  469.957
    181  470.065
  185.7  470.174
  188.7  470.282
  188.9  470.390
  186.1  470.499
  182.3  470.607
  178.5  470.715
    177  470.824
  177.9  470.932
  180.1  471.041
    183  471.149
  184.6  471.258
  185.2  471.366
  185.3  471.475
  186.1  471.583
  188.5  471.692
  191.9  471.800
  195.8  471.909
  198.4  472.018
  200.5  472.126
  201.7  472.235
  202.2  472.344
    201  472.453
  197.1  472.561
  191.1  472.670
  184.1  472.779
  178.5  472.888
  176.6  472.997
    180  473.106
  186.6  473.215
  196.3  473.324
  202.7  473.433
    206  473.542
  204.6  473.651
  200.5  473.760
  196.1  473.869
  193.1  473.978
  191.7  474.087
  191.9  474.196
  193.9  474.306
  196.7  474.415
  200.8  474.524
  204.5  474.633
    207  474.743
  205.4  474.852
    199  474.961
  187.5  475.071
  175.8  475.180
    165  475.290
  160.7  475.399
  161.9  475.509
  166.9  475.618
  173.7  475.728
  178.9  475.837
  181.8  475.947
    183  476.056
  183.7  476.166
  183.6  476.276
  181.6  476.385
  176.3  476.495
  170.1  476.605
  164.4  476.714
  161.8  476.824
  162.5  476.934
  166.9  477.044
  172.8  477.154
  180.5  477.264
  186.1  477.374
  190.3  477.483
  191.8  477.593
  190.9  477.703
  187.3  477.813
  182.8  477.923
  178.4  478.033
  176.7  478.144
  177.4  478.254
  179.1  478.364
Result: 0.49 nm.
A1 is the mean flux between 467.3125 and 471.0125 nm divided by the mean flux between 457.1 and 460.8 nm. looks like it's 1.03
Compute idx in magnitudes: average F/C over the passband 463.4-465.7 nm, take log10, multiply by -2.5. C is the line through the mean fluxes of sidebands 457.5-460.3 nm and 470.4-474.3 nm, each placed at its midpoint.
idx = 0.024 mag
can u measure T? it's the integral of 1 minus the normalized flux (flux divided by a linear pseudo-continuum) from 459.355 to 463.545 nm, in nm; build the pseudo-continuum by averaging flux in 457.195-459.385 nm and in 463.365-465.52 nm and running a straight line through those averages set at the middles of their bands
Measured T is -0.40 nm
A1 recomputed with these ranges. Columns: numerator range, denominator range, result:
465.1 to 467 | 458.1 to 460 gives 0.95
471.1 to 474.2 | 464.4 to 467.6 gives 1.05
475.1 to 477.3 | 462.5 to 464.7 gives 0.89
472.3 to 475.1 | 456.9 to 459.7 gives 1.06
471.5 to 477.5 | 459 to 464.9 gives 0.94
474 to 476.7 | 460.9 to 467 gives 0.95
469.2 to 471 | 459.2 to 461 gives 0.95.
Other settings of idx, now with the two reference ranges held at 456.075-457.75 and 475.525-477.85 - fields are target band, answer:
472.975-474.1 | -0.10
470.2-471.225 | -0.02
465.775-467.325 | -0.05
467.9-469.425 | -0.08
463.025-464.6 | -0.08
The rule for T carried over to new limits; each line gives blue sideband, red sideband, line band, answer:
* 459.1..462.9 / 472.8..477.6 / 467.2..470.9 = 0.02 nm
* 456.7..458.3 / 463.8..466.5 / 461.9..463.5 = -0.17 nm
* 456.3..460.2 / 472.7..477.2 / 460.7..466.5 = -0.32 nm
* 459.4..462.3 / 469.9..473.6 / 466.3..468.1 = 0.04 nm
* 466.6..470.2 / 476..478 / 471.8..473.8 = -0.11 nm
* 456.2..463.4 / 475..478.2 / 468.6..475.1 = -0.38 nm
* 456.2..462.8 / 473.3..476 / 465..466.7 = 0.09 nm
